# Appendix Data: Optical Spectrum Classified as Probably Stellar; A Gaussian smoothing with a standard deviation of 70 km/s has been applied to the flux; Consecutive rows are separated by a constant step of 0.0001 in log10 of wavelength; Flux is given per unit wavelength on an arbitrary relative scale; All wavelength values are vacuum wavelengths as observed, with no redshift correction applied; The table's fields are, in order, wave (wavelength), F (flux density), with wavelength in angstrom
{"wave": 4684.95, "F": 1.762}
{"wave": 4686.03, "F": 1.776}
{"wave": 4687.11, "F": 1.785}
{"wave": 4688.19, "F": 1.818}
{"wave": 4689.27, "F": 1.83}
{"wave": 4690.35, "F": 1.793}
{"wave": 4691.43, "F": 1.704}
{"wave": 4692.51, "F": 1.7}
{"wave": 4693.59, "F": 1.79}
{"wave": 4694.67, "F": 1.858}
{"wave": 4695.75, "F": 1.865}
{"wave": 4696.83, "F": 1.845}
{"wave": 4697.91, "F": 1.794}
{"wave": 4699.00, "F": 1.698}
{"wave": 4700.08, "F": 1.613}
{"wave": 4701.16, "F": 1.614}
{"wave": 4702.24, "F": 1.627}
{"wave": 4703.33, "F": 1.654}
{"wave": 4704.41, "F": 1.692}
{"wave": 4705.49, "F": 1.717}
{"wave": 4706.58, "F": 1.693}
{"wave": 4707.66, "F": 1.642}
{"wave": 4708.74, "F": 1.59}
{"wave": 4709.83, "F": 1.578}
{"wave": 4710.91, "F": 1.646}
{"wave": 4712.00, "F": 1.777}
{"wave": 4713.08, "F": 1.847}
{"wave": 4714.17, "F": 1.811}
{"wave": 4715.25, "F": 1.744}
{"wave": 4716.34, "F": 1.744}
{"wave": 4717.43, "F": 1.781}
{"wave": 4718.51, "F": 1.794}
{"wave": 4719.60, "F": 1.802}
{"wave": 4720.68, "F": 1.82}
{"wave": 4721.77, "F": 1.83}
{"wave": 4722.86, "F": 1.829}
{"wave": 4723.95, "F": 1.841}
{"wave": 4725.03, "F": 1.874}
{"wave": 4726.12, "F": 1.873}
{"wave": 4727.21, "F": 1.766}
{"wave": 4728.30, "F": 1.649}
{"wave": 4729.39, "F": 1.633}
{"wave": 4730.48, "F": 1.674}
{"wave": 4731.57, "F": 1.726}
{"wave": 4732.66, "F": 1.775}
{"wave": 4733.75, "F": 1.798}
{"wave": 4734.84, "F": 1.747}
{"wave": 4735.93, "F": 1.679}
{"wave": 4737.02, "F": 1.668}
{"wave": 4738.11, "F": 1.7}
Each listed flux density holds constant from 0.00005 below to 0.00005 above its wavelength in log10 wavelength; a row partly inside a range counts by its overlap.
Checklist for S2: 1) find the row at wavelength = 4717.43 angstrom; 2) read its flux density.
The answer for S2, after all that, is 1.781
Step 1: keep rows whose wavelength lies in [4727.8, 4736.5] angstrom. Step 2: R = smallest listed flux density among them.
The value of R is 1.633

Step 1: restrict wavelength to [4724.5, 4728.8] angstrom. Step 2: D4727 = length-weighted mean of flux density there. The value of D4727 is 1.79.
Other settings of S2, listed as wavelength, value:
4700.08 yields 1.613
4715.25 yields 1.744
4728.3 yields 1.649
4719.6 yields 1.802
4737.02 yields 1.668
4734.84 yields 1.747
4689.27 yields 1.83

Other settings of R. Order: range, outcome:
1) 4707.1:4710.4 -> 1.578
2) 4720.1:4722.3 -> 1.82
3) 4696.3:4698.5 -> 1.794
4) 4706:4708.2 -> 1.642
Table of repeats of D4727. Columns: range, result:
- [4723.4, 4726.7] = 1.86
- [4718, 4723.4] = 1.81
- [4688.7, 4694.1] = 1.76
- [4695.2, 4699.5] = 1.8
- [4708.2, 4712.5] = 1.64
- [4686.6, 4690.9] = 1.81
